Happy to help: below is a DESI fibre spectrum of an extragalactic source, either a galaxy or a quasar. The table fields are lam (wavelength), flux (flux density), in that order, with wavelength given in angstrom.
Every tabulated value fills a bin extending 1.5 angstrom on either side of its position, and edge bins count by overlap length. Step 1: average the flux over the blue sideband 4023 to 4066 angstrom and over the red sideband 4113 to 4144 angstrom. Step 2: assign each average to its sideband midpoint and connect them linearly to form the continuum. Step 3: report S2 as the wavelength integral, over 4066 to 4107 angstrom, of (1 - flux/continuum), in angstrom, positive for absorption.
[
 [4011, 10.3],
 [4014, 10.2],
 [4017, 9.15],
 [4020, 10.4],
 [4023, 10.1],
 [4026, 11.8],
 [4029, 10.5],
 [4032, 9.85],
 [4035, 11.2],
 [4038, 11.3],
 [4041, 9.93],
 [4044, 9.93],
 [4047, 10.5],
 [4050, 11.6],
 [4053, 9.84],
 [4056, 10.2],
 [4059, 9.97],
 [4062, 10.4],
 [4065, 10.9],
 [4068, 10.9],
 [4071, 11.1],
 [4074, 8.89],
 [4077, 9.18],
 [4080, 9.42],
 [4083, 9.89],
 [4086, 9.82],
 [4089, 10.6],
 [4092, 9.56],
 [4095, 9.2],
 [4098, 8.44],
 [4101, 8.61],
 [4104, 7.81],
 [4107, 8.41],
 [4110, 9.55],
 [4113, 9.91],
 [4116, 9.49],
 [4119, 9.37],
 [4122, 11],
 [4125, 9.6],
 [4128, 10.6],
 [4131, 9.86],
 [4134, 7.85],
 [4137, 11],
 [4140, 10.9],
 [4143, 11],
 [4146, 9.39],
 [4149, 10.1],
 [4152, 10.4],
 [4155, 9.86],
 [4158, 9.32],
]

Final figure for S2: 3.3 angstrom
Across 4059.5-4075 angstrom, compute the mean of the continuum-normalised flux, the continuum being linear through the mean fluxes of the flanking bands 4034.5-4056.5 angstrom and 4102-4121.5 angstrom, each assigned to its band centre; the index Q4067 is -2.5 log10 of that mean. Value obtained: -0.04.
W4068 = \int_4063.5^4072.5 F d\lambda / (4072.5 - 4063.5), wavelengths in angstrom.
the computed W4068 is 11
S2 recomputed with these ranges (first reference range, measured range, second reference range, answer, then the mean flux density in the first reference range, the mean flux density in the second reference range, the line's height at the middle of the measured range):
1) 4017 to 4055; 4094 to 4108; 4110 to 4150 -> 2.3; 10.5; 9.99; 10.2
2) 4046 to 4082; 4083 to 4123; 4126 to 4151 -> 3.1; 10.2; 10.1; 10.2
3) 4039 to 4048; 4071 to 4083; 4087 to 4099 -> 0.3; 10.2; 9.51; 9.72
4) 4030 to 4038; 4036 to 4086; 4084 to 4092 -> 0.6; 10.7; 10.1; 10.4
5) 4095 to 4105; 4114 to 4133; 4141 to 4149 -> -1.1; 8.45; 10.2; 9.37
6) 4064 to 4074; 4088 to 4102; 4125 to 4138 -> 1.4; 10.7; 9.76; 10.3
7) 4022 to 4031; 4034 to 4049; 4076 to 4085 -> -0.2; 10.8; 9.53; 10.4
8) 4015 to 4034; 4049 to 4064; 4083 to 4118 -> -0.8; 10.3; 9.25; 9.87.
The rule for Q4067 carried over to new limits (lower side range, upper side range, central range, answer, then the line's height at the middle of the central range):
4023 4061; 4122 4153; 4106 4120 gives 0.09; 10.2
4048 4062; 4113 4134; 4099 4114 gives 0.13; 9.97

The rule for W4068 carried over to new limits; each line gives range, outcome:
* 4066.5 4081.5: 9.9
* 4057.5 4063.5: 10.2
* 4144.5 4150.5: 9.74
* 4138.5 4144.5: 11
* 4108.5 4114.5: 9.73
